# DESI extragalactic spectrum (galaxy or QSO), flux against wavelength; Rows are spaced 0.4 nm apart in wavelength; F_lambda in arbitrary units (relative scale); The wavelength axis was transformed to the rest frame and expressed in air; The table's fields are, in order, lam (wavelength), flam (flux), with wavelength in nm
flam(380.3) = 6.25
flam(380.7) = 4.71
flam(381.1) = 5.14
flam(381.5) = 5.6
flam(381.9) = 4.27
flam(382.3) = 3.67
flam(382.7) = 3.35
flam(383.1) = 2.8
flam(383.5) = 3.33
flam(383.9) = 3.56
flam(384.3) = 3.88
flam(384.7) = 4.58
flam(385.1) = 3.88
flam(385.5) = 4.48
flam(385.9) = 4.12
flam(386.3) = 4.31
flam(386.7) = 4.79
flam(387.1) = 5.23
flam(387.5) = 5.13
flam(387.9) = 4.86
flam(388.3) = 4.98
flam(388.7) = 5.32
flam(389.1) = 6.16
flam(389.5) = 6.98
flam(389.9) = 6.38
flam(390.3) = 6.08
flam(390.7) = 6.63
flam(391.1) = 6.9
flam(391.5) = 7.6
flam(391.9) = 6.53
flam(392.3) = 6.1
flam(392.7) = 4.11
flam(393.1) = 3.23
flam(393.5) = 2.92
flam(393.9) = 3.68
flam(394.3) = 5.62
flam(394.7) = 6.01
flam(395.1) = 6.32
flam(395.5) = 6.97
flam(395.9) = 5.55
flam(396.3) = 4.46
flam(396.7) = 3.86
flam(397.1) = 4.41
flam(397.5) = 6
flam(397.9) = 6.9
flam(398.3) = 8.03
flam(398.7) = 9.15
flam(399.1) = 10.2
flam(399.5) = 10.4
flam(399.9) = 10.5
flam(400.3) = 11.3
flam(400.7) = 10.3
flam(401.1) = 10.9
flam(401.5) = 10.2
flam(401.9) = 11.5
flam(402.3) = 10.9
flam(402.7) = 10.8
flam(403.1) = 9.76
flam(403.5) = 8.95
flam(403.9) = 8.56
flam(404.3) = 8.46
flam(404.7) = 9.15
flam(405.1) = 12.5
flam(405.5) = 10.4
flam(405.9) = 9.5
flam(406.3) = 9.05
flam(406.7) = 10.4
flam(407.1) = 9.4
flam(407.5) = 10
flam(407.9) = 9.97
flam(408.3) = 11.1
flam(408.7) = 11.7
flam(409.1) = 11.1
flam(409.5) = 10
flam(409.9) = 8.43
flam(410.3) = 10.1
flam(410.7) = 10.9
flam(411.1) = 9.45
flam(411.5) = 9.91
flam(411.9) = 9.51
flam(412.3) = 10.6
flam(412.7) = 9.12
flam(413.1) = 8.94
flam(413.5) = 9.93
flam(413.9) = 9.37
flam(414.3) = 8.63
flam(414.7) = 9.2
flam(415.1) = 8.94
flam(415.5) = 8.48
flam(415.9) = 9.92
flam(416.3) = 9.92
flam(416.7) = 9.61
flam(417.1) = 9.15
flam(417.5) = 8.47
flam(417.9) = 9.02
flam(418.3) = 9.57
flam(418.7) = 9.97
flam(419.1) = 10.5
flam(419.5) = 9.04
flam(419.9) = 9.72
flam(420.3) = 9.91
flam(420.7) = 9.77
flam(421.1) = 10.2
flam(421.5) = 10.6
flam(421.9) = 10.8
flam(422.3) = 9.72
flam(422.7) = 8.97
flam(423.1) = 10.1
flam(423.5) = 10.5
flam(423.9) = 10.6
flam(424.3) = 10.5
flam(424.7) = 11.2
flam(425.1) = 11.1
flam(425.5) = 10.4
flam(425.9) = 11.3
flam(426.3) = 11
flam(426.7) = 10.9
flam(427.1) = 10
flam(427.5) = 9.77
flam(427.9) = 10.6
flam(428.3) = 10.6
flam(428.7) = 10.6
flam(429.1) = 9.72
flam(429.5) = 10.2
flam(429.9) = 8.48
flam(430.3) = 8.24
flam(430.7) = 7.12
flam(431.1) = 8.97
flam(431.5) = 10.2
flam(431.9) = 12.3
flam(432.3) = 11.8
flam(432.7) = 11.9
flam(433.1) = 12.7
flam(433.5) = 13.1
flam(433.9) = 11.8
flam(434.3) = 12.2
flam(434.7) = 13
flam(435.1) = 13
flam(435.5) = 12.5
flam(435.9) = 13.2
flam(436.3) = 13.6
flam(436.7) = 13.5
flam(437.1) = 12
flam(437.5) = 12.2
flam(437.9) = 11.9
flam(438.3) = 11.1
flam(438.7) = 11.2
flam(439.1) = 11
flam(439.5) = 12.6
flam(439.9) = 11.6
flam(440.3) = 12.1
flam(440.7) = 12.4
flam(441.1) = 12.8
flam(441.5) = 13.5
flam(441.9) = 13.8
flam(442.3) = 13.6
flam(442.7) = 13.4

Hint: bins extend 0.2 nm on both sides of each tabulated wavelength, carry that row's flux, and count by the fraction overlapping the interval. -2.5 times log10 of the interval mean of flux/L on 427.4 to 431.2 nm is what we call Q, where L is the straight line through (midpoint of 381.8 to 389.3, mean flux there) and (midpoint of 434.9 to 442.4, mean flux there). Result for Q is 0.17 mag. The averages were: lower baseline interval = 4.35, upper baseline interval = 12.5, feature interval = 9.43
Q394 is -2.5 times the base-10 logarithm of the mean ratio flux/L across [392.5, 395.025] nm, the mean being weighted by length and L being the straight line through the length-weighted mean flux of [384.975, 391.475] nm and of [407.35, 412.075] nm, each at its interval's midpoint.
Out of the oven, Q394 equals 0.47 mag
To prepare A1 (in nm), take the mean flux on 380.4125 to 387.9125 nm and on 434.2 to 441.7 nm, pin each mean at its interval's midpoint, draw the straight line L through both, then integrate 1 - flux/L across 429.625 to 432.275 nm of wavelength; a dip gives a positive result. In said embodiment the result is 0.45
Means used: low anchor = 4.31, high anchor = 12.4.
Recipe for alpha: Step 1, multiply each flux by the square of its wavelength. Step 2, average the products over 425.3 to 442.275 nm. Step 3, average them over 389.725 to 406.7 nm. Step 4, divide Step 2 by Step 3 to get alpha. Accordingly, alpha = 1.7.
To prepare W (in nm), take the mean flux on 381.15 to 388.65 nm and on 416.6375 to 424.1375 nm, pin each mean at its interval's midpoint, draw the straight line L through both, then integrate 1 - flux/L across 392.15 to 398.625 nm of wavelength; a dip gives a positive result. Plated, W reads 0.69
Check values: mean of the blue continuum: 4.31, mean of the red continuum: 9.81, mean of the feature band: 5.33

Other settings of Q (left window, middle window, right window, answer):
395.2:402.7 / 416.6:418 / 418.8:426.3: 0.10 mag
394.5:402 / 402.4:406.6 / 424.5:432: -0.16 mag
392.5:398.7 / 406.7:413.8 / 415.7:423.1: -0.24 mag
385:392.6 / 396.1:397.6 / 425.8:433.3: 0.38 mag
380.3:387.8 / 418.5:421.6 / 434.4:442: -0.02 mag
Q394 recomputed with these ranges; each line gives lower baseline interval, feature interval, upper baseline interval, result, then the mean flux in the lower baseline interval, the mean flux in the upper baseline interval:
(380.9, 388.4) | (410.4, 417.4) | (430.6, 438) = -0.080 mag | 4.3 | 12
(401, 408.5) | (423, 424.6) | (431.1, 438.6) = 0.093 mag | 10.1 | 12.2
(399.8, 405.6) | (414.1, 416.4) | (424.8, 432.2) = 0.118 mag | 10.3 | 10.1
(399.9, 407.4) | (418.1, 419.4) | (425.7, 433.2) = 0.031 mag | 10.1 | 10.3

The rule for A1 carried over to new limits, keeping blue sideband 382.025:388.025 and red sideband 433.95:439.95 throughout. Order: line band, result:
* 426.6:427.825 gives 0.06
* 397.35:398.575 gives -0.19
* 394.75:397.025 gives 0.16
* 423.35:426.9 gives -0.13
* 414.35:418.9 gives -0.08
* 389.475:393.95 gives -0.42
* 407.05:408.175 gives -0.33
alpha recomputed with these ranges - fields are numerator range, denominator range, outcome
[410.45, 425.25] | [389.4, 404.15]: 1.45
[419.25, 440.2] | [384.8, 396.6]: 2.49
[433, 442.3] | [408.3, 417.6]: 1.45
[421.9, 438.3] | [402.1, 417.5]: 1.25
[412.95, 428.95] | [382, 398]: 2.30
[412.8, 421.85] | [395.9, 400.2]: 1.41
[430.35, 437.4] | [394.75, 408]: 1.56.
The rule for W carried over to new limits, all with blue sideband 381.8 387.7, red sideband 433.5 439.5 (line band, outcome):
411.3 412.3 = -0.177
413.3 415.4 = -0.090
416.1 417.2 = -0.051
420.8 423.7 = -0.015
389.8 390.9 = -0.305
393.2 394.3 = 0.362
